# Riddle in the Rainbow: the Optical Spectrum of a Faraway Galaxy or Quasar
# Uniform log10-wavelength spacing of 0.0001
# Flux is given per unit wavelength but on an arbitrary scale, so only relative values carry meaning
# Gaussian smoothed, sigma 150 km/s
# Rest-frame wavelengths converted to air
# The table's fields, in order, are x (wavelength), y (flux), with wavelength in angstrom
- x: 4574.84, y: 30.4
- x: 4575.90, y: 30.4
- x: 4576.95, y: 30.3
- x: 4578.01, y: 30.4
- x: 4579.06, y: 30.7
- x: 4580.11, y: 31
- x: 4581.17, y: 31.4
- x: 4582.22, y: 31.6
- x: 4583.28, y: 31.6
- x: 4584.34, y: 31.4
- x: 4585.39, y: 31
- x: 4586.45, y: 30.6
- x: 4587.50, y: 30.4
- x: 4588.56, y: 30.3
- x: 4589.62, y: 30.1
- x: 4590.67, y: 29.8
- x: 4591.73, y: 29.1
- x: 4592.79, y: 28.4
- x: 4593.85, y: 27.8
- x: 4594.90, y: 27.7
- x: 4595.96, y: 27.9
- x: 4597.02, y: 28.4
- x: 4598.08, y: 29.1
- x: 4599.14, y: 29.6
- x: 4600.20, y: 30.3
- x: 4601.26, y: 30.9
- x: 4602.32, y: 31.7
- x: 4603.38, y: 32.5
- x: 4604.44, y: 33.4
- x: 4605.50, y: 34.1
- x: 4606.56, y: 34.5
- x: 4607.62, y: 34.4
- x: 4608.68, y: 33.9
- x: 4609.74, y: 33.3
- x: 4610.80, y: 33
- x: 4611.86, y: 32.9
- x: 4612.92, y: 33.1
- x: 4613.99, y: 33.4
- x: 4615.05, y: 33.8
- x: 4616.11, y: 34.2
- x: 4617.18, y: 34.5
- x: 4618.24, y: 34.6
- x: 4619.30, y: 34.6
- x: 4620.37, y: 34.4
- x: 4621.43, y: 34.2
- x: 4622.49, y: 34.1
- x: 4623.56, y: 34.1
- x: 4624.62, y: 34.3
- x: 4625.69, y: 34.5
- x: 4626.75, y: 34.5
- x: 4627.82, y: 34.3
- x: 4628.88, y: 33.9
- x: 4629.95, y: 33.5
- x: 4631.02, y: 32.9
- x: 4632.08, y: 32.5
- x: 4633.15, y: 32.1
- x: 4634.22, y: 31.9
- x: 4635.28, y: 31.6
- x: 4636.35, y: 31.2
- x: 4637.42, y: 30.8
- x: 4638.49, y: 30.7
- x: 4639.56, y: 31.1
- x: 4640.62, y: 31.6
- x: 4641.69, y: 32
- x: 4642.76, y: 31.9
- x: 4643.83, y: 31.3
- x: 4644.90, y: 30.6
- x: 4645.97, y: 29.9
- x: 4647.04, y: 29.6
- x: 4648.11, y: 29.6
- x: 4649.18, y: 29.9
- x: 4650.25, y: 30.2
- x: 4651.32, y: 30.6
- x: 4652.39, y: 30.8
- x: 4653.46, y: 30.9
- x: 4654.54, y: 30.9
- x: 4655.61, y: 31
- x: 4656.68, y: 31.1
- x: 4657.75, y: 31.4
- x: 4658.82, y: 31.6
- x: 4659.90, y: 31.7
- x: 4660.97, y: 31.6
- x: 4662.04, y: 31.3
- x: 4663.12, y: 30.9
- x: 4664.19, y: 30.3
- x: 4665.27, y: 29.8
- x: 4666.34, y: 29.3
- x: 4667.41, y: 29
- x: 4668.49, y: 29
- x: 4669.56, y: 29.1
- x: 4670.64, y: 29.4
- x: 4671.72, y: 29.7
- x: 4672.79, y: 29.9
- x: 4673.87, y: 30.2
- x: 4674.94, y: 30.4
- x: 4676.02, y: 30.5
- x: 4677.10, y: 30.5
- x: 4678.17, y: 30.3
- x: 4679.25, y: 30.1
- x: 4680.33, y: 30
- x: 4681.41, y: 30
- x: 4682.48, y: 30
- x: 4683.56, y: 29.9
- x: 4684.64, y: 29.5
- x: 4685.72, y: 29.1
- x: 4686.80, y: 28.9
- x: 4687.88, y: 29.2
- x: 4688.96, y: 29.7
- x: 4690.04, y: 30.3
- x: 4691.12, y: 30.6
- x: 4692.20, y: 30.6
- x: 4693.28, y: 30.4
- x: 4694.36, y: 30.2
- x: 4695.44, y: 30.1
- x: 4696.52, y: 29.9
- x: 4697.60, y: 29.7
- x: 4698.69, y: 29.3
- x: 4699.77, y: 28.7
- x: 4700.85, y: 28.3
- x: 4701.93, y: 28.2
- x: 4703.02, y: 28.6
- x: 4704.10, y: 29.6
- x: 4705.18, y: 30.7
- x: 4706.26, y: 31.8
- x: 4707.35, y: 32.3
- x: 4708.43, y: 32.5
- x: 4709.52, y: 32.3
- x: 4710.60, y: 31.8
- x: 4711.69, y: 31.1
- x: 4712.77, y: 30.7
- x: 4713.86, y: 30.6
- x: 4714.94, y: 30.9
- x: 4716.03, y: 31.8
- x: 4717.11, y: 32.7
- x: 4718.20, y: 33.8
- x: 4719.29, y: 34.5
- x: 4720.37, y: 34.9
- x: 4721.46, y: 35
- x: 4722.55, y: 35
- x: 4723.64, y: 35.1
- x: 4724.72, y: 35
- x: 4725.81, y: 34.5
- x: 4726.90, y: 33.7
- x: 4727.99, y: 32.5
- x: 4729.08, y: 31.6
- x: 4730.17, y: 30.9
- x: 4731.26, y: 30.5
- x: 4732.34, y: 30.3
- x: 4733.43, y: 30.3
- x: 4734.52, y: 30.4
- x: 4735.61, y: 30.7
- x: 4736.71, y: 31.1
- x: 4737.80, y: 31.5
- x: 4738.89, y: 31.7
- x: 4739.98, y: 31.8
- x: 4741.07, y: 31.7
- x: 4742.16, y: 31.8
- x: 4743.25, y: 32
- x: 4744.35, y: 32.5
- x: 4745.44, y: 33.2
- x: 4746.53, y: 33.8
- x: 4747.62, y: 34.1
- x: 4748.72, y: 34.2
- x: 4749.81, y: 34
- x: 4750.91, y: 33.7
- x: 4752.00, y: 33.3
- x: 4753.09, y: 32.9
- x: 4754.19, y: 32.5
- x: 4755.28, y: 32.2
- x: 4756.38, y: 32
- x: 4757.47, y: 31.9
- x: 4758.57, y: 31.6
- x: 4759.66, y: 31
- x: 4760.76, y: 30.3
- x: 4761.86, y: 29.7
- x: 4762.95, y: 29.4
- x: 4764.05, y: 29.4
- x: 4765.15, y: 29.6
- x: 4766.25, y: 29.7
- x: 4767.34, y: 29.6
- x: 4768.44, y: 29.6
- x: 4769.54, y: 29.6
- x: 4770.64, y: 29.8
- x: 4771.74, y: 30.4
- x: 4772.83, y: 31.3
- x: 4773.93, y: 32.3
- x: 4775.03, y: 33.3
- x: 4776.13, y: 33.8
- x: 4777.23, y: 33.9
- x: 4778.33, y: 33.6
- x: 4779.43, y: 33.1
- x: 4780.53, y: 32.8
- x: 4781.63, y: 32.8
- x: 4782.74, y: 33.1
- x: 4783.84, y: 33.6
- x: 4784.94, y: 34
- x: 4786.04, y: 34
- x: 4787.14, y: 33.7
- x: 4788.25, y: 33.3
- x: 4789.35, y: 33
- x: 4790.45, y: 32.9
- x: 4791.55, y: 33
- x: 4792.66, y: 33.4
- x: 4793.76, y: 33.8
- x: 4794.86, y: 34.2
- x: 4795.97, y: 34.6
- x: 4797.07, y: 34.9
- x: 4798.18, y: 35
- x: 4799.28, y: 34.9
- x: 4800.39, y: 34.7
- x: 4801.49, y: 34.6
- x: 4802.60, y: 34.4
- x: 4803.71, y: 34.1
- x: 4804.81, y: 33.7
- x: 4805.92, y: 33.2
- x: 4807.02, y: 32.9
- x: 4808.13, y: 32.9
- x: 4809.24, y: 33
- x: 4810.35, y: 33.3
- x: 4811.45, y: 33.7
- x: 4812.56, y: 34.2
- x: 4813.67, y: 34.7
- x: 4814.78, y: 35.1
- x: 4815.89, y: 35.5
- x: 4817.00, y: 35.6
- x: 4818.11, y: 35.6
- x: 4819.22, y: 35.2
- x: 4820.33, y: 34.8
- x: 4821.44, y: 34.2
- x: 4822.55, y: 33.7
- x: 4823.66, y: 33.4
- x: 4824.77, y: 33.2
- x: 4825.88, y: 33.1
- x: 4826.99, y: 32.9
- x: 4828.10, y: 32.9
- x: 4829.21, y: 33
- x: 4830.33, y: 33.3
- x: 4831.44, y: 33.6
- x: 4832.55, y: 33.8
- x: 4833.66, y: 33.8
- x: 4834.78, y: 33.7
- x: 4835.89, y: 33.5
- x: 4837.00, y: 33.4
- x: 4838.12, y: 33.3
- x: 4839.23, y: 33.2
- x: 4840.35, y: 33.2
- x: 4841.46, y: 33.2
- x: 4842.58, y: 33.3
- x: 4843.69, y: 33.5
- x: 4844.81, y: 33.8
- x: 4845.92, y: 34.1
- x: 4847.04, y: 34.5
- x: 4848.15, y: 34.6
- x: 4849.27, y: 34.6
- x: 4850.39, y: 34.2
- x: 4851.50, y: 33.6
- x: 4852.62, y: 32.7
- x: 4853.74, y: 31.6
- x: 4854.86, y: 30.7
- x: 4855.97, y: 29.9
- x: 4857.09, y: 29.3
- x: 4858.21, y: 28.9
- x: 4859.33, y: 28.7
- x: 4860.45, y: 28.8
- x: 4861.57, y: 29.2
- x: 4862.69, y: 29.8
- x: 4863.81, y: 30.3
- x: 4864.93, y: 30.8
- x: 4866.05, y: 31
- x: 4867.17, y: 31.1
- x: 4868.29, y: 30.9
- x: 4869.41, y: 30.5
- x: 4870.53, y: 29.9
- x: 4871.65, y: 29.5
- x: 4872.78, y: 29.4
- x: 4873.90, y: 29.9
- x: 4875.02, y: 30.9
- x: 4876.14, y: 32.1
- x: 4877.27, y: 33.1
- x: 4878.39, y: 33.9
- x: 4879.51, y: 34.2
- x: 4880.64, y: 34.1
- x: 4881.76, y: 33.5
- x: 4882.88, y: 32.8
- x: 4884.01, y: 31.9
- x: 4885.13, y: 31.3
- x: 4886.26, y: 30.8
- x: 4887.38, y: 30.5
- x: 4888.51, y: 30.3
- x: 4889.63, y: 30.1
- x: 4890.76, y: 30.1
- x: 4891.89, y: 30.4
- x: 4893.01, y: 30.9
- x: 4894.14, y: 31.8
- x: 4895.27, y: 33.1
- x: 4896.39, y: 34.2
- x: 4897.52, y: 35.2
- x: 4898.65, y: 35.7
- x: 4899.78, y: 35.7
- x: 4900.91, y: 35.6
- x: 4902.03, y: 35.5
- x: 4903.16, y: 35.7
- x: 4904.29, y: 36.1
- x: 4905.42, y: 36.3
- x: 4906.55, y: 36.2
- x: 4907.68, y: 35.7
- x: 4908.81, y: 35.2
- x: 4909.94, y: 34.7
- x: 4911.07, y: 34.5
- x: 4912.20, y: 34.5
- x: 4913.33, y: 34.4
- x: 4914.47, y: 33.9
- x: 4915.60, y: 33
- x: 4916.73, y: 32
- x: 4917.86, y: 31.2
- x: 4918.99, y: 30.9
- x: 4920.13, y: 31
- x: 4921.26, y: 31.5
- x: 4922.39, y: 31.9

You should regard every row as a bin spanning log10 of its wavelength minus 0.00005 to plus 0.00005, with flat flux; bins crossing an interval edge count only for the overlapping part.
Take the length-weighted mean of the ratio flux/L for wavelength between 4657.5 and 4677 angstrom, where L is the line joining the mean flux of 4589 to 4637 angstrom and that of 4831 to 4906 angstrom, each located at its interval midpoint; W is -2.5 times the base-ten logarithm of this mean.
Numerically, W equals 0.07 mag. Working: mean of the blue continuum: 32.3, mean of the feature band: 30.3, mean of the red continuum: 32.4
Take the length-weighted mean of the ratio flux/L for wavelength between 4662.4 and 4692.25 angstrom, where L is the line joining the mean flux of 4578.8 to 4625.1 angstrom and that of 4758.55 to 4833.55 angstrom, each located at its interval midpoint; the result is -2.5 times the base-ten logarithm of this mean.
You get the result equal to 0.09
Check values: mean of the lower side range 31.9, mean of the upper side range 33.1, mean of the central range 29.9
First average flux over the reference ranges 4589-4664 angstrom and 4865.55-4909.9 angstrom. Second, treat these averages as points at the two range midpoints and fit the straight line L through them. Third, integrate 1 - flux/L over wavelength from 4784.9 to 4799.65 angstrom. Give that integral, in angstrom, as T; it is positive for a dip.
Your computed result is -0.68 angstrom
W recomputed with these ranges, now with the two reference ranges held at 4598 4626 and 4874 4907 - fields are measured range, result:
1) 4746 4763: 0.028 mag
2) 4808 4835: -0.025 mag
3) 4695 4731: 0.049 mag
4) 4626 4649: 0.050 mag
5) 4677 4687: 0.118 mag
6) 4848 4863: 0.069 mag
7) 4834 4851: -0.019 mag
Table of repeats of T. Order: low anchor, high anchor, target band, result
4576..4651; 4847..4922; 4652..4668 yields 0.6 angstrom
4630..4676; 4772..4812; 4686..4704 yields 1.2 angstrom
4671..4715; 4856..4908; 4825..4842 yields -0.9 angstrom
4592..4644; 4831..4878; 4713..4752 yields -0.6 angstrom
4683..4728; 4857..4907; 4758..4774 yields 0.7 angstrom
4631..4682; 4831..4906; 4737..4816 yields -2.8 angstrom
